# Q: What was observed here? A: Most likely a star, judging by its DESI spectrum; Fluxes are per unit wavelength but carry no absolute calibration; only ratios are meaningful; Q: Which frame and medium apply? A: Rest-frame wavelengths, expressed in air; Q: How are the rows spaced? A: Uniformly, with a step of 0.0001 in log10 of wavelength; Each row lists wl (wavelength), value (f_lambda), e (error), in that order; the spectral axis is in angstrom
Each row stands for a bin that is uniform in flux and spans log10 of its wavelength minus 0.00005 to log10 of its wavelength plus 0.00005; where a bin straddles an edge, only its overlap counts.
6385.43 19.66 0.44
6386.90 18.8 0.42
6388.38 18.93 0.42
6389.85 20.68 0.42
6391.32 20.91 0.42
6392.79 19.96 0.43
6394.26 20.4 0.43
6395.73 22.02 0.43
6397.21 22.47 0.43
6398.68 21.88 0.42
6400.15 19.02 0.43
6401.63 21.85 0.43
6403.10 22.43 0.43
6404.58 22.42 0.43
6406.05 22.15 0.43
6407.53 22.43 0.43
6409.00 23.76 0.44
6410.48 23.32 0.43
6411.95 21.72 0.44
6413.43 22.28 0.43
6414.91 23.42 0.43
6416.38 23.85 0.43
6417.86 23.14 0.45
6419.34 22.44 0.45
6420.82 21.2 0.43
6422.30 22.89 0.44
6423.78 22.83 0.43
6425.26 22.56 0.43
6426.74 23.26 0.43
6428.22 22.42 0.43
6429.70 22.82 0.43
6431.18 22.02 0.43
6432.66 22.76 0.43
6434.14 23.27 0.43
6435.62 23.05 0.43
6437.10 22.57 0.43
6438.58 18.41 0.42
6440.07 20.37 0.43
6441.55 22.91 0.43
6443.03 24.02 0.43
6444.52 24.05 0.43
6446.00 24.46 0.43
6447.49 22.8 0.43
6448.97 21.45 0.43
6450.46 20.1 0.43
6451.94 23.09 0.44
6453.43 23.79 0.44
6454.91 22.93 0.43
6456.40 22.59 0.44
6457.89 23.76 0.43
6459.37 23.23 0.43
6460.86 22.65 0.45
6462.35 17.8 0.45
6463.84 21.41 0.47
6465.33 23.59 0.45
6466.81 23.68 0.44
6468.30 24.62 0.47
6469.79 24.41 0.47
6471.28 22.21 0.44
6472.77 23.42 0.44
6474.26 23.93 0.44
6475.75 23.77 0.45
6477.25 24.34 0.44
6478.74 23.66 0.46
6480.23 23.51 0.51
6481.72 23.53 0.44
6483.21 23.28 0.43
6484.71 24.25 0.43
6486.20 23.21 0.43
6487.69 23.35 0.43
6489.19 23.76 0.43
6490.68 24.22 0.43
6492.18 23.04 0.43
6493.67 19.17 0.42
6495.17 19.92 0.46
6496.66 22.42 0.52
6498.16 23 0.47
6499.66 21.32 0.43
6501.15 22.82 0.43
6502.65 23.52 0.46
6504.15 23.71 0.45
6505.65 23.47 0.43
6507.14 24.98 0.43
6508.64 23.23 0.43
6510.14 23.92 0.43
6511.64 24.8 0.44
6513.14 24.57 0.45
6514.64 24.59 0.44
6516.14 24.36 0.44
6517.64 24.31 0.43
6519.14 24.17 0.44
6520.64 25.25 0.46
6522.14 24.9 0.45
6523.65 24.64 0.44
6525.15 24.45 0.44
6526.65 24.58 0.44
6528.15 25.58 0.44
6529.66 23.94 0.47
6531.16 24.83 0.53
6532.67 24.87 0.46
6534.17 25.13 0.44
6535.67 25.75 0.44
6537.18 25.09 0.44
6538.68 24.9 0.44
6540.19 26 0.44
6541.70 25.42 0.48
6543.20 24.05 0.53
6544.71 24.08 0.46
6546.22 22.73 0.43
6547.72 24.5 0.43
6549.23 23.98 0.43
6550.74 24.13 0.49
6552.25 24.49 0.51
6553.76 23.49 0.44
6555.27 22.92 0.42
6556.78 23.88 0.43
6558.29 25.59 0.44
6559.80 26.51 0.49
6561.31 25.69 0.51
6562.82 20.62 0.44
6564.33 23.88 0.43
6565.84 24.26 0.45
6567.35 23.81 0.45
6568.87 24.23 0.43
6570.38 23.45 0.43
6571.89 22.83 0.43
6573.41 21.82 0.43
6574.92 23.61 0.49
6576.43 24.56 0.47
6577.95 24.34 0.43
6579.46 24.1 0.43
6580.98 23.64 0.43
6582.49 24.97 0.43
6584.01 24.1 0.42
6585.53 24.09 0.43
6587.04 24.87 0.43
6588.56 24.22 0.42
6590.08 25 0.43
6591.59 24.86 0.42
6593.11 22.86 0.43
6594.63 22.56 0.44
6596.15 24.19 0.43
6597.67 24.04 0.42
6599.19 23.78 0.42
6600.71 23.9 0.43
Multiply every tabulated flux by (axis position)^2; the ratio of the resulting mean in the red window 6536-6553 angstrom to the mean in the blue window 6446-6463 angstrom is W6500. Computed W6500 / 1.13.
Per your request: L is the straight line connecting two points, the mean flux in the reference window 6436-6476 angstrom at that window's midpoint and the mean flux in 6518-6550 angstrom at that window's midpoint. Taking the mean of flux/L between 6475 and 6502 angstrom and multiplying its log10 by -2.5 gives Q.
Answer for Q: 0.03 mag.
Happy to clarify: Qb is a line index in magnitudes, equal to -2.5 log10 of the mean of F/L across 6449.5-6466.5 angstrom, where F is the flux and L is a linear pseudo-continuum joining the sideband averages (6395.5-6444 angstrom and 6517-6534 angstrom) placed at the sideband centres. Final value 0.04 mag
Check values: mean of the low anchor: 22.4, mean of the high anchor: 24.7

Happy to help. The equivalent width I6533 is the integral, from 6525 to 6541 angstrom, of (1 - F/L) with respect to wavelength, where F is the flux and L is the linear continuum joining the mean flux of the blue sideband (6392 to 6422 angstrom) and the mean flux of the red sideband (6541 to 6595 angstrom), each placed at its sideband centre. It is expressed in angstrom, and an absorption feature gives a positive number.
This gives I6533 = -1.0 angstrom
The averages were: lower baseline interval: 22.1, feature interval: 25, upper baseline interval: 24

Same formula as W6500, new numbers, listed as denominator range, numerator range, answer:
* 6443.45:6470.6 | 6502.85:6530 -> 1.09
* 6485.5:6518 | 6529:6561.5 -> 1.07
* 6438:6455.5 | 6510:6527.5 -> 1.12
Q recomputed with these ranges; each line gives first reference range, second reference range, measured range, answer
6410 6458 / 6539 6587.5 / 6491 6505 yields 0.056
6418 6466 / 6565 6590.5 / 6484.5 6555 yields -0.030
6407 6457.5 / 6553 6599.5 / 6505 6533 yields -0.048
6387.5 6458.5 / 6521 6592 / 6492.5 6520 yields 0.014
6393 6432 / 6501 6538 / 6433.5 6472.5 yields 0.026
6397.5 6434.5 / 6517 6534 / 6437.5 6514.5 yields 0.034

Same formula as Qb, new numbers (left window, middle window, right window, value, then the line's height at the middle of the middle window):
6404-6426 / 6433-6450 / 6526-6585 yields 0.03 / 23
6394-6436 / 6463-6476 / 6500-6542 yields 0.00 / 23.5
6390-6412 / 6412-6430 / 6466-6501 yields -0.03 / 22.1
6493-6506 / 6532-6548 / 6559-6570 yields -0.06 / 23.4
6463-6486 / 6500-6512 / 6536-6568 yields 0.01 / 23.9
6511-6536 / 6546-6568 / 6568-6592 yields 0.01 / 24.3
